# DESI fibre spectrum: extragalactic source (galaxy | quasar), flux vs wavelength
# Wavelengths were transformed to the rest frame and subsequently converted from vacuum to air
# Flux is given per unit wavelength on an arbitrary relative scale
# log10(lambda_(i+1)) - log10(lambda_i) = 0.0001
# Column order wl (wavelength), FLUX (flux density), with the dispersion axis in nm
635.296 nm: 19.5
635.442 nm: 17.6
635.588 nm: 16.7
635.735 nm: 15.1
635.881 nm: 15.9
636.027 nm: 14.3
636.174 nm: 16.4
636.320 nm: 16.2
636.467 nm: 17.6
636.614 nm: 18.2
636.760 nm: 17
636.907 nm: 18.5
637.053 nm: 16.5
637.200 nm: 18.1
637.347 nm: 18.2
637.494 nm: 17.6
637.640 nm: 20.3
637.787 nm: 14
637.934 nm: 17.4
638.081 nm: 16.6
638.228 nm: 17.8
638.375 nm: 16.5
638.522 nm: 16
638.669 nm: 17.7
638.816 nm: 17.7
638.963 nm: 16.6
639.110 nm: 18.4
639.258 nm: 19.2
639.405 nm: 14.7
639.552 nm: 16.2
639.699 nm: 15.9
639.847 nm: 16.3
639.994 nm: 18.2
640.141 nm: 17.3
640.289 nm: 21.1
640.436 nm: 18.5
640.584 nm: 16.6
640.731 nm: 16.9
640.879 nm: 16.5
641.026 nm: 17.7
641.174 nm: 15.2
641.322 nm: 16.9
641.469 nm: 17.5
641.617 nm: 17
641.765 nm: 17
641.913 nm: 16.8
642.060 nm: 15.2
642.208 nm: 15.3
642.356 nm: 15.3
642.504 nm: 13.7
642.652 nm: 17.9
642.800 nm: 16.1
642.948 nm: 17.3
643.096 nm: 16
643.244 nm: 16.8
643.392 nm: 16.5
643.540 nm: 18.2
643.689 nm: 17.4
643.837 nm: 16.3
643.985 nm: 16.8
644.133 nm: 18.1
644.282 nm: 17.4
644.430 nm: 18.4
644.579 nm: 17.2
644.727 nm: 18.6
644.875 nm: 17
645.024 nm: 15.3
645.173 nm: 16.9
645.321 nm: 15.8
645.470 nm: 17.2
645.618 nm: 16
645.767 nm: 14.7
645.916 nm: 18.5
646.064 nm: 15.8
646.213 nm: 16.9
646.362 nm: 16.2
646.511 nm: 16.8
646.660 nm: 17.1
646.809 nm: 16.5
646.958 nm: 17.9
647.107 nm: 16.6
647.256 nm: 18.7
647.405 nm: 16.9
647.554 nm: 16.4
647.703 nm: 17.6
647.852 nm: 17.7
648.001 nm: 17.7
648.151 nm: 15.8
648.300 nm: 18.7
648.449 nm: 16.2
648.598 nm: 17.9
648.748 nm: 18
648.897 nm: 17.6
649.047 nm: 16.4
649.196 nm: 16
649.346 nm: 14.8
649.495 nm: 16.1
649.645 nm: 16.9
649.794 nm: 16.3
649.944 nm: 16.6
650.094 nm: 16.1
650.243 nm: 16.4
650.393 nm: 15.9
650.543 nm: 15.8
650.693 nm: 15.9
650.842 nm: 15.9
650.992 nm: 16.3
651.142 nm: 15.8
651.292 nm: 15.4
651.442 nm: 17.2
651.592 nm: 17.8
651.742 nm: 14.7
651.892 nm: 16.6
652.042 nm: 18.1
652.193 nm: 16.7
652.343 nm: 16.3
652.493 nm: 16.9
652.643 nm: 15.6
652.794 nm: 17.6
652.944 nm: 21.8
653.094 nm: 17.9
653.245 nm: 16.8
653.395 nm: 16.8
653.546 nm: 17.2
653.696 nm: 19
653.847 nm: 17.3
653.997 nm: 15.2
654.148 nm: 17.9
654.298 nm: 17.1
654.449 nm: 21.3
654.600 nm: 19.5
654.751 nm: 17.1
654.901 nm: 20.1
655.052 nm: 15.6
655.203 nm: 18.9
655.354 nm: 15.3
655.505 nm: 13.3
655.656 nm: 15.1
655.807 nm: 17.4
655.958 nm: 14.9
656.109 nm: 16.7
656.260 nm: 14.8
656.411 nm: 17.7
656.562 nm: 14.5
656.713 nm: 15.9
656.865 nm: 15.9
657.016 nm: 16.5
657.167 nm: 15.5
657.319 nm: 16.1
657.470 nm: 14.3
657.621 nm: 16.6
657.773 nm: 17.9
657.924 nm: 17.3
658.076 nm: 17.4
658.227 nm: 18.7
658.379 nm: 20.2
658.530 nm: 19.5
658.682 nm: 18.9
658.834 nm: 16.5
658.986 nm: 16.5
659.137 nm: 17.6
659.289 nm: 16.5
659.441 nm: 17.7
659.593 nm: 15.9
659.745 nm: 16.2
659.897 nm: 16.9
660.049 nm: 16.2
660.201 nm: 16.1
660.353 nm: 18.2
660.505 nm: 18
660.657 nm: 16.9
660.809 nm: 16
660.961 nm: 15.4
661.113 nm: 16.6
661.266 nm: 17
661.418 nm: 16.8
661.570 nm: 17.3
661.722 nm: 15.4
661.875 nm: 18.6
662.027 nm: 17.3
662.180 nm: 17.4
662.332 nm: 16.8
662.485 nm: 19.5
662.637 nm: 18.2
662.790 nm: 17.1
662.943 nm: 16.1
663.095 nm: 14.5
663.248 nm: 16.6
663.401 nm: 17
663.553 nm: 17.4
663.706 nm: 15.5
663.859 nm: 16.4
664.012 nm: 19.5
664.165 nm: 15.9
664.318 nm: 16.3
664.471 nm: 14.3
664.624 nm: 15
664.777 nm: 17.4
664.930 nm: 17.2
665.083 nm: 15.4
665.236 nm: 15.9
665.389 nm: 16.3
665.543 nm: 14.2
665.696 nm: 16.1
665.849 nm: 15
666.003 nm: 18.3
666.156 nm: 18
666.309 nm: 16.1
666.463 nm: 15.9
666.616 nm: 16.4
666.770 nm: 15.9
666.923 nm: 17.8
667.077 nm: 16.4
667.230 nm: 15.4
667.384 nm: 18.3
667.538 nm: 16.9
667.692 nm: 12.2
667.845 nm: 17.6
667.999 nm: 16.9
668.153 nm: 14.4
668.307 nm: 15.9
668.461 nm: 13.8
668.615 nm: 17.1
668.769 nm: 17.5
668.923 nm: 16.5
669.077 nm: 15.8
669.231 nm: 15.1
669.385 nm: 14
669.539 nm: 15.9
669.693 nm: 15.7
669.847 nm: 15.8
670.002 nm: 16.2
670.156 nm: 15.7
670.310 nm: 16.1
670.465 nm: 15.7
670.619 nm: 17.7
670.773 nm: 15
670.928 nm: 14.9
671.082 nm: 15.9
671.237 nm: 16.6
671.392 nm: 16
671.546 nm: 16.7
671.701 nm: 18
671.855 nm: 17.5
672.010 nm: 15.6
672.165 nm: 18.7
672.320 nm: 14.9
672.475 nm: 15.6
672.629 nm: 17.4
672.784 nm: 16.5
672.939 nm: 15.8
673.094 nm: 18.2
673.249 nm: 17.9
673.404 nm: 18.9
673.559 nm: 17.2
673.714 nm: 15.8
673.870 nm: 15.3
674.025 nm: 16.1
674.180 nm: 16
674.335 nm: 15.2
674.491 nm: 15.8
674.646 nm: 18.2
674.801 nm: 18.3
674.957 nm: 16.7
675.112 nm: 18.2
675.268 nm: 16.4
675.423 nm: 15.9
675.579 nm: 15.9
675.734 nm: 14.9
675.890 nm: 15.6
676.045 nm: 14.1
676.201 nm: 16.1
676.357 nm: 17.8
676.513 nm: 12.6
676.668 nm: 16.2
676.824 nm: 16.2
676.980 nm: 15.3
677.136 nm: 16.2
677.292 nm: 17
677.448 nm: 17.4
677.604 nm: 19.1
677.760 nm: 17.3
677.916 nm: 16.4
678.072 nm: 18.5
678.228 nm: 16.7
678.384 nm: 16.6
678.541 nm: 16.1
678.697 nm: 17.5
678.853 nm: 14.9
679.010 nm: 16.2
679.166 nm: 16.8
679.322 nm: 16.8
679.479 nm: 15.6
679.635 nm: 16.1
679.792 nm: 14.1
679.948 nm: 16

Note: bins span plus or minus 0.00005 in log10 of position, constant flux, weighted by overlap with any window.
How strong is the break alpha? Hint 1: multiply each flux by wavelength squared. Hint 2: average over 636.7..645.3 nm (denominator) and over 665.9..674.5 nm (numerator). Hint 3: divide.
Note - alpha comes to 1.0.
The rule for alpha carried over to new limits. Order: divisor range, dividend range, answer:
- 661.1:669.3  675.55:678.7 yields 1.03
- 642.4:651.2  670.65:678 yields 1.07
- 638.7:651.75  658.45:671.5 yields 1.04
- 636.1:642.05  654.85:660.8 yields 1.03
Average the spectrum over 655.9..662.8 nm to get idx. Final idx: 16.9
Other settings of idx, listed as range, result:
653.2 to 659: 17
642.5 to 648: 16.9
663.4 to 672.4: 16.2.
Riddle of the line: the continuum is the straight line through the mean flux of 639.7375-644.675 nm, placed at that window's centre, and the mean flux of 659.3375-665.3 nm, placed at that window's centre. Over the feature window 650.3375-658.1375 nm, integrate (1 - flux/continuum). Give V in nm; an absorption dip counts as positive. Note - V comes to 0.03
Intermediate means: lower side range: 17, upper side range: 16.7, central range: 16.8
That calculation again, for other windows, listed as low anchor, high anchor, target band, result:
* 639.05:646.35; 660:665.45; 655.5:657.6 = 0.13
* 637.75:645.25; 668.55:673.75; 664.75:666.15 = 0.02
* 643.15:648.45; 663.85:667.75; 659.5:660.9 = -0.02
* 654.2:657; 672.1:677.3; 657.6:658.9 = -0.12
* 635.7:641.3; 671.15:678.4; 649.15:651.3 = 0.11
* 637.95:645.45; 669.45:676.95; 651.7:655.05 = -0.18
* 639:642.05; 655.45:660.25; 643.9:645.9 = 0.01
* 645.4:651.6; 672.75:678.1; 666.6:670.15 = 0.13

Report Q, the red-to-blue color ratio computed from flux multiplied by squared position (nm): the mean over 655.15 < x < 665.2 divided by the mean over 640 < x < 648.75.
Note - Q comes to 1.03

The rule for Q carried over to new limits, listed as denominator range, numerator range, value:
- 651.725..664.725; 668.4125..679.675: 1.01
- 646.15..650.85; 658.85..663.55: 1.05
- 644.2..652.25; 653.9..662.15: 1.04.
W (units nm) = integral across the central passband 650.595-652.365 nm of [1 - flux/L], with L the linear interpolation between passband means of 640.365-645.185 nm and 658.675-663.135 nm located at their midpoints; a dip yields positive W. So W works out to 0.049 nm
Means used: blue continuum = 16.8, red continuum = 16.9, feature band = 16.4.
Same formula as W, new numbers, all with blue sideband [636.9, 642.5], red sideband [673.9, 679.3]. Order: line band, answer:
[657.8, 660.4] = -0.113 nm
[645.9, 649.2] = -0.045 nm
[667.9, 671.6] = 0.146 nm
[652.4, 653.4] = -0.051 nm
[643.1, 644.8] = -0.041 nm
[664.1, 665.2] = 0.045 nm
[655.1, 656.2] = 0.055 nm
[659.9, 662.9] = -0.075 nm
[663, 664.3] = 0.004 nm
